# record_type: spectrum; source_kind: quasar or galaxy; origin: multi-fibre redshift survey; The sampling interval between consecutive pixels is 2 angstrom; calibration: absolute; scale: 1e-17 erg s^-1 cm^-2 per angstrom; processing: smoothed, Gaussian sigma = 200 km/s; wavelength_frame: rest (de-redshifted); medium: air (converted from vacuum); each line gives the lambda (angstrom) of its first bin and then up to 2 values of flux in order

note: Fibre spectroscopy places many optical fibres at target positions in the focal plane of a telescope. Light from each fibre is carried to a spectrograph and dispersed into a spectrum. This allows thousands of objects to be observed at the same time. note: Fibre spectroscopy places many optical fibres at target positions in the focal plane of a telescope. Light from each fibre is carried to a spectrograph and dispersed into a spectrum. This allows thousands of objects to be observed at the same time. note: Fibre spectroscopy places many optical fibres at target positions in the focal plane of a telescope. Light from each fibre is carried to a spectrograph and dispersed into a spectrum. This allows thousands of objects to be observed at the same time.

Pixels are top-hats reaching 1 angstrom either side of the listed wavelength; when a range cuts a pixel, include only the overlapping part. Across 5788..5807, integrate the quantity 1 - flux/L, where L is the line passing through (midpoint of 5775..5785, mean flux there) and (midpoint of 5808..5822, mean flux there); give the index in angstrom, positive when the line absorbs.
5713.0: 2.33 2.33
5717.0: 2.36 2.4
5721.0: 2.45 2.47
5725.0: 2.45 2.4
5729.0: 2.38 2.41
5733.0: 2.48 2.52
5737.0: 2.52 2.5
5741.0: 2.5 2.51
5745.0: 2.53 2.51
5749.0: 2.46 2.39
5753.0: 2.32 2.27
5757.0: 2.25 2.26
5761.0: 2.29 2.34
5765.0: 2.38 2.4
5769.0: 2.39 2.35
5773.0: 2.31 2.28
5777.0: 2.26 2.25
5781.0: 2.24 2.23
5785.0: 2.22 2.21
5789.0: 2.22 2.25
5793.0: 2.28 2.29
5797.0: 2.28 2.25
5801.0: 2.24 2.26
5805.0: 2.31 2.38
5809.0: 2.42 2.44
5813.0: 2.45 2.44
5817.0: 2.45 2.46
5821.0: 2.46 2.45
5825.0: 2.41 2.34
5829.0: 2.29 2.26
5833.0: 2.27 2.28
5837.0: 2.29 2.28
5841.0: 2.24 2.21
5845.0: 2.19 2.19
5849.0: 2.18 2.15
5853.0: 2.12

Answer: 0.6 angstrom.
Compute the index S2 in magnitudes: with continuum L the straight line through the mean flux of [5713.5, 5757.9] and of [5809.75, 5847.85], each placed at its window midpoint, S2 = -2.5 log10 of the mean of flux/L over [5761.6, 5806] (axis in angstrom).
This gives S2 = 0.05 mag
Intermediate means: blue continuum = 2.43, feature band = 2.28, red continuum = 2.34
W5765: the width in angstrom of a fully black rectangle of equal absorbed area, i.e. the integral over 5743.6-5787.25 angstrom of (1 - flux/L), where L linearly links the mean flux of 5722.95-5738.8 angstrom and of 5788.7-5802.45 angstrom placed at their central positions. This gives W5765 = 0.4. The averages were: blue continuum 2.46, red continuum 2.26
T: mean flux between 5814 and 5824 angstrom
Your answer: 2.45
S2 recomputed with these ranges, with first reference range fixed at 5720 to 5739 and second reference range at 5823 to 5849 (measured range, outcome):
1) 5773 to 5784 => 0.054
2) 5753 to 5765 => 0.052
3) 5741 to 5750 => -0.032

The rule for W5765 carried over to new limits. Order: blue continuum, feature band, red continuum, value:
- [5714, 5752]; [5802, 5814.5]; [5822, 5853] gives -0.3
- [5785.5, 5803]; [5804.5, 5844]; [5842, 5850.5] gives -2.5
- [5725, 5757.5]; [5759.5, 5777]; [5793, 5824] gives 0.5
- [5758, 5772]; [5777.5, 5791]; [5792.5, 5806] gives 0.4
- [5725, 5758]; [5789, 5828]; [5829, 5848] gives -0.9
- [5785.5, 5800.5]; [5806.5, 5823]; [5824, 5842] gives -1.2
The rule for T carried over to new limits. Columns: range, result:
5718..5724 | 2.44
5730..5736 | 2.47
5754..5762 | 2.27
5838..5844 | 2.24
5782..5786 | 2.23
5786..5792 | 2.23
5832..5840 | 2.28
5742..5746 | 2.52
